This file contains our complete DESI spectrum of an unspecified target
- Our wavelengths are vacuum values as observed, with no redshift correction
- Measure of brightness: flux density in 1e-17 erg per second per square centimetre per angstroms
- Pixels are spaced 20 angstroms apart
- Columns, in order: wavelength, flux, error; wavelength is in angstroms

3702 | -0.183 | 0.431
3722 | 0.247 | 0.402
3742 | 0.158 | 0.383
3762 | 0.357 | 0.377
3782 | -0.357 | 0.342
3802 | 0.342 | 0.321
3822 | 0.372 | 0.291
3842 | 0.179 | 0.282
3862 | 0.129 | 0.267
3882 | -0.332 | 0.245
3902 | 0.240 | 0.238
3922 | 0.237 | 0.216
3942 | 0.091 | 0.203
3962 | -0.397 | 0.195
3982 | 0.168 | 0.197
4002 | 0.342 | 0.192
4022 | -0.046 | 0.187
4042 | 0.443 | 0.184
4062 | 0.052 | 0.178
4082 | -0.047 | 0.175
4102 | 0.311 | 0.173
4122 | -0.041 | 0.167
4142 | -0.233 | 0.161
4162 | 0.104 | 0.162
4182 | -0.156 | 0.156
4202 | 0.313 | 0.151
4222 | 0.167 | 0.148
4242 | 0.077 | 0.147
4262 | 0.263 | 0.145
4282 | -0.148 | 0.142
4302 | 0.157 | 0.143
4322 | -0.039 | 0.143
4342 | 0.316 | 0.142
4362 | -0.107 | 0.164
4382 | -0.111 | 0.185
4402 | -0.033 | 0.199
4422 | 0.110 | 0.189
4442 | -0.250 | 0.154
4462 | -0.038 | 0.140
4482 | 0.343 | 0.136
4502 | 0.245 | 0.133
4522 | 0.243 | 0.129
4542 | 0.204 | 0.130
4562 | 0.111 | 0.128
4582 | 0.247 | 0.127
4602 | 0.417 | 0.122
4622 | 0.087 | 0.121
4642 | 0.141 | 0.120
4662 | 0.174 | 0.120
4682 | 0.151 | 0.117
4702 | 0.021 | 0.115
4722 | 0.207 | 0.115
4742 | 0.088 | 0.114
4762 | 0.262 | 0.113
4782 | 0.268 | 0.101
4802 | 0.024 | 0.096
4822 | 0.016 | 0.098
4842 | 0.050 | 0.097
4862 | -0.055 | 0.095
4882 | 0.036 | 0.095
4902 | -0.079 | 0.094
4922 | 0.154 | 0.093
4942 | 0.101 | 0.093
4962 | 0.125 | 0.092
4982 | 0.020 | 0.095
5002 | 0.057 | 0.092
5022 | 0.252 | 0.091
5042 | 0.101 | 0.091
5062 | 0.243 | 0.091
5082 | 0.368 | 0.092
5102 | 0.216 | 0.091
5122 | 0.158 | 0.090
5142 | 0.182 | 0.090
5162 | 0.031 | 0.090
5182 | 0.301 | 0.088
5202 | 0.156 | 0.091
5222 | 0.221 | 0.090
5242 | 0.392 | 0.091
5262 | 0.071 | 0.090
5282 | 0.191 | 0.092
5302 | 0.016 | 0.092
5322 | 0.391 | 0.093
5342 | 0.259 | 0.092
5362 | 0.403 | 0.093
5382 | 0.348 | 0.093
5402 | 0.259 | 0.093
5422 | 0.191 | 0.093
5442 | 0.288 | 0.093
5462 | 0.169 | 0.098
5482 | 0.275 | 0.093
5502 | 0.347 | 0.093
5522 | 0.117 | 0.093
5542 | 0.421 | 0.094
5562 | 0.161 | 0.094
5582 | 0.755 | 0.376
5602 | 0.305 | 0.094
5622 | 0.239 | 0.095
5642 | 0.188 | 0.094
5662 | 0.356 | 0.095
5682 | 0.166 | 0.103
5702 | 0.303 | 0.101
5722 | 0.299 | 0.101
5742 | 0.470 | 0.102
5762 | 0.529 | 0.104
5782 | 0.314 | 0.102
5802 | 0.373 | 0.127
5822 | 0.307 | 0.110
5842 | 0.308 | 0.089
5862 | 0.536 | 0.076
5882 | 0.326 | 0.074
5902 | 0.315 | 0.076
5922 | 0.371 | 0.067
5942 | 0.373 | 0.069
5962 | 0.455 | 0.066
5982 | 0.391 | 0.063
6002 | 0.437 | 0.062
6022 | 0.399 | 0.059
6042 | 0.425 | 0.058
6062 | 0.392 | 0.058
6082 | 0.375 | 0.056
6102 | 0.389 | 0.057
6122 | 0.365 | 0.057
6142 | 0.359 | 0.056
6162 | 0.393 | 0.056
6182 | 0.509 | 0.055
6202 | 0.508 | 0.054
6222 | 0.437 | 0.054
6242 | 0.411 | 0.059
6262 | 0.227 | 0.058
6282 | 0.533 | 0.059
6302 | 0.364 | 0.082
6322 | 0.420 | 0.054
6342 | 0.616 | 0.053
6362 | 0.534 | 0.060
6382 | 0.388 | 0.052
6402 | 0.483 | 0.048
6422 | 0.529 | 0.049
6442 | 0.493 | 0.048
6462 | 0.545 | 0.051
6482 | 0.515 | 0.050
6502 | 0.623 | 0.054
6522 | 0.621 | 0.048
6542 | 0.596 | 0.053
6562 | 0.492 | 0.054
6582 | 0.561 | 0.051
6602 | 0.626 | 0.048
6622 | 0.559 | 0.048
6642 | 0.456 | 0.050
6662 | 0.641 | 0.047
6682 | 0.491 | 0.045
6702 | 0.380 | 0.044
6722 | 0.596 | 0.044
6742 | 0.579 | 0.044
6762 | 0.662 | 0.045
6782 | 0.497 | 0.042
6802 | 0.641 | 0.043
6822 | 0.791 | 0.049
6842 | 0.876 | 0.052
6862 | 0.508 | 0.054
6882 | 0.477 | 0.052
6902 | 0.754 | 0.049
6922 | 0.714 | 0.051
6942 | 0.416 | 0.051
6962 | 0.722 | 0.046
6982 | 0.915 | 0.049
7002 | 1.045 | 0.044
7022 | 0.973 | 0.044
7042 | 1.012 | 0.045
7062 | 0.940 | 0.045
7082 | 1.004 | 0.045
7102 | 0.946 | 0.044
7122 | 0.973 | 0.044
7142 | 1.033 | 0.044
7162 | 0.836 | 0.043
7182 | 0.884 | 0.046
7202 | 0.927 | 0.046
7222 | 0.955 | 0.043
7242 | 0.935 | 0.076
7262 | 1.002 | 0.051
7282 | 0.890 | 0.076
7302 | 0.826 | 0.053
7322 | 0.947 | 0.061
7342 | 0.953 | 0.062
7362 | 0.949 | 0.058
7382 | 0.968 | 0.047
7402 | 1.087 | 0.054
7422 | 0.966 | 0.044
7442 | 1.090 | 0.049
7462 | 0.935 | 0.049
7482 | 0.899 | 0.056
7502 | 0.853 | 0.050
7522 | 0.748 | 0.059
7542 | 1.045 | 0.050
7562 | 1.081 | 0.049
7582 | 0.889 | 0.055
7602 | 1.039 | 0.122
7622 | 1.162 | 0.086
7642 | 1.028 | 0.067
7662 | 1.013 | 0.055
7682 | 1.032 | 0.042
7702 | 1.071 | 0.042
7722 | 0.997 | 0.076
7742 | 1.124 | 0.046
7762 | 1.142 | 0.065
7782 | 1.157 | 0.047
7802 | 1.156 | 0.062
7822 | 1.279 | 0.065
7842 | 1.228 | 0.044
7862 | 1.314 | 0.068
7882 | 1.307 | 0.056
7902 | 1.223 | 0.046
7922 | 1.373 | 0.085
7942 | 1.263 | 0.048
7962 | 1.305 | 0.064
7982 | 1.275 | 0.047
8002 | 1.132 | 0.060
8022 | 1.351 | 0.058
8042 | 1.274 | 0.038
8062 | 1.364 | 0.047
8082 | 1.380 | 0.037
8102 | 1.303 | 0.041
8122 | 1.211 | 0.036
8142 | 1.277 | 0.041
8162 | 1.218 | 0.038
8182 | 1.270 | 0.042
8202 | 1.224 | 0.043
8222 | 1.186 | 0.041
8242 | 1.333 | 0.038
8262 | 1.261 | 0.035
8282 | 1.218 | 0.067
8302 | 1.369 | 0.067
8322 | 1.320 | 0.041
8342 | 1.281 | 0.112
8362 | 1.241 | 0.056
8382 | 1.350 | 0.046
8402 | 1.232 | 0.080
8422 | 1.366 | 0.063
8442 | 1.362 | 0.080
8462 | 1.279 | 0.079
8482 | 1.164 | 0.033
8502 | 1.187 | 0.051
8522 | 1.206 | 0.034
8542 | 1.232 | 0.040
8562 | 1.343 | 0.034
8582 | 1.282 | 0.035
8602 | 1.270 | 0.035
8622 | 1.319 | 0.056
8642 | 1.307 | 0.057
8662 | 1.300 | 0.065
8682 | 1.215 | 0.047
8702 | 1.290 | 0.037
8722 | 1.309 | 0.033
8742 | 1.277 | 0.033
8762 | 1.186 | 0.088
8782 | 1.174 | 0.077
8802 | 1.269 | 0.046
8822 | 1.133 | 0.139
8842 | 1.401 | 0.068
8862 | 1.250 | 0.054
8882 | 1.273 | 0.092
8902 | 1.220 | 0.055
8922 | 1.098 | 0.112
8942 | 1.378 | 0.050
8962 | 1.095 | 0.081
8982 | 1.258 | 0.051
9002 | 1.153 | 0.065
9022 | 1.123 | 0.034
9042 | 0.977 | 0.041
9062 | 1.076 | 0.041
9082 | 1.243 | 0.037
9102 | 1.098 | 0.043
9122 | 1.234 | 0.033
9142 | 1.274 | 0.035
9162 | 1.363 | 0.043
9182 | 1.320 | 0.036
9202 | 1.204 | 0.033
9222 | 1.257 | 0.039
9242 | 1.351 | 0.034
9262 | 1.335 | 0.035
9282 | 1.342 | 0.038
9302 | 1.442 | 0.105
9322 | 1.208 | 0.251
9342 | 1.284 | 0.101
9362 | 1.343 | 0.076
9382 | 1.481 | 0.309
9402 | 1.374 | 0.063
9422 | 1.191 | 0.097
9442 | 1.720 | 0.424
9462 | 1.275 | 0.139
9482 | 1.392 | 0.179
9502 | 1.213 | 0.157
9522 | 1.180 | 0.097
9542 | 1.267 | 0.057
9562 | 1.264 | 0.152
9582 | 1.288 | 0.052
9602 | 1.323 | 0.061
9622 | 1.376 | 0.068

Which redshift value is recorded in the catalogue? 0.75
